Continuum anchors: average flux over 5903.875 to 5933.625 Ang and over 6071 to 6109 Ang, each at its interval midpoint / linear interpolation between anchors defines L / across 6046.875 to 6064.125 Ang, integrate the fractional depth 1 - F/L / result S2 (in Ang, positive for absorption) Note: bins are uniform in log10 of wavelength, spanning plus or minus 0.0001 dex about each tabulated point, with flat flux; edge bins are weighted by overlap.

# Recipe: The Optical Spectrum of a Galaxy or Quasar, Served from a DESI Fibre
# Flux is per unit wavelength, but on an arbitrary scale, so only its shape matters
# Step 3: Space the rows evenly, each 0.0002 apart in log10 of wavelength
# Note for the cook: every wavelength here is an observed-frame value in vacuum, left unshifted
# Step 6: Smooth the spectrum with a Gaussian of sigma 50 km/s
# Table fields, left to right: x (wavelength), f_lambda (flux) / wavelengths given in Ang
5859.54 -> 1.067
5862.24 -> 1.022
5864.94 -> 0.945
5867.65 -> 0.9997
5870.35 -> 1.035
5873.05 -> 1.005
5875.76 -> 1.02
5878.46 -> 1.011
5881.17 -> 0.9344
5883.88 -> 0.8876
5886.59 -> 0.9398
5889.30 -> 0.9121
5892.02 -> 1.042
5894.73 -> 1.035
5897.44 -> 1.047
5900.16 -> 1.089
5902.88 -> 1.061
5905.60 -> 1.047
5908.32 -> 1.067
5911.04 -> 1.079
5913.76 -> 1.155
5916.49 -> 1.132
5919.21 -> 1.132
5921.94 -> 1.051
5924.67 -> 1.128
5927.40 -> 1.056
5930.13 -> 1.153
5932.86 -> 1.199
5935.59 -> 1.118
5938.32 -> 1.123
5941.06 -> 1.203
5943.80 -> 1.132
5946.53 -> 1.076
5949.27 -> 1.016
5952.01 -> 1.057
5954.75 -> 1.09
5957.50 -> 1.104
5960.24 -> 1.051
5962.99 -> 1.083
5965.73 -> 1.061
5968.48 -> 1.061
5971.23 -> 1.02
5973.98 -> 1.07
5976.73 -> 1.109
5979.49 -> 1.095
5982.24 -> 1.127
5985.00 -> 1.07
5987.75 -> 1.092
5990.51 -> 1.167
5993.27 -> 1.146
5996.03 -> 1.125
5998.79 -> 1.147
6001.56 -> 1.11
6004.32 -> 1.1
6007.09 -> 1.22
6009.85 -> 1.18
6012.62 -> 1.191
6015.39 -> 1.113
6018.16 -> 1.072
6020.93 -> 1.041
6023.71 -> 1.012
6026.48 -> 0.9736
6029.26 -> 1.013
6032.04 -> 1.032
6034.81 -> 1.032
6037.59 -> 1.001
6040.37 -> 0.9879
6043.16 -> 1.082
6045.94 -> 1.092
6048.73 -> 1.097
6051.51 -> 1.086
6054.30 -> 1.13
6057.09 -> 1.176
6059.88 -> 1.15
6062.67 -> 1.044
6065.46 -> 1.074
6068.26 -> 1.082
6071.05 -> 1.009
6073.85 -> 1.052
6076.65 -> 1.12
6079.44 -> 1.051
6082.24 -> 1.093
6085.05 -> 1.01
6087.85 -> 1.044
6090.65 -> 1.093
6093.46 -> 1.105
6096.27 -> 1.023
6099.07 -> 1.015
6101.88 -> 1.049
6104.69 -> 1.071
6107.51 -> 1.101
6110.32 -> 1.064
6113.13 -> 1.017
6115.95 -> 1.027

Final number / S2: -0.7 Ang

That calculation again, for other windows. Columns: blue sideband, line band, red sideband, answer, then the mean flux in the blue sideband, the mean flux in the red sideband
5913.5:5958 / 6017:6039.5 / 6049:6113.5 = 1.4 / 1.11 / 1.07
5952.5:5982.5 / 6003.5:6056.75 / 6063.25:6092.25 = -0.5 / 1.08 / 1.06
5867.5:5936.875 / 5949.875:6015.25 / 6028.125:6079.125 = -2.8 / 1.05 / 1.07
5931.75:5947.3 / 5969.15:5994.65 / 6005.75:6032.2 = 0.3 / 1.14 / 1.09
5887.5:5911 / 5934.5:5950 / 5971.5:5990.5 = -0.7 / 1.04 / 1.09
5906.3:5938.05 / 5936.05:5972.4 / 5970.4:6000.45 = 0.9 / 1.11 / 1.11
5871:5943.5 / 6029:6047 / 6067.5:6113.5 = 0.4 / 1.06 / 1.06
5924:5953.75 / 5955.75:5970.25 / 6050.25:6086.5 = 0.5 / 1.11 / 1.08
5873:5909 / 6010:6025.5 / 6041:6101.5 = -0.5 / 1.01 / 1.08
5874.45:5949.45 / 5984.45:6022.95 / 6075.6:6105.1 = -2.3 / 1.07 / 1.06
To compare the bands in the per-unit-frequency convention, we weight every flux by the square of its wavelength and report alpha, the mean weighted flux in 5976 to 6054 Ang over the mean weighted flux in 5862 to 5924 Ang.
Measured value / 1.10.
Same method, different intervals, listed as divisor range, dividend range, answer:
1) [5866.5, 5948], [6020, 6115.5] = 1.05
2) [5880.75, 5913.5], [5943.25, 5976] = 1.07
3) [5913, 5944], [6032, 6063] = 0.99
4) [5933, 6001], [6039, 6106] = 1.01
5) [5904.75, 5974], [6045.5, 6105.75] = 1.03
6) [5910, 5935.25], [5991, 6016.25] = 1.05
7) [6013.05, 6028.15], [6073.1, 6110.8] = 1.04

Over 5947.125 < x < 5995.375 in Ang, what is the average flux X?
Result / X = 1.08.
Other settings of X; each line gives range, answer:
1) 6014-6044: 1.03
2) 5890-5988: 1.09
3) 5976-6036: 1.1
